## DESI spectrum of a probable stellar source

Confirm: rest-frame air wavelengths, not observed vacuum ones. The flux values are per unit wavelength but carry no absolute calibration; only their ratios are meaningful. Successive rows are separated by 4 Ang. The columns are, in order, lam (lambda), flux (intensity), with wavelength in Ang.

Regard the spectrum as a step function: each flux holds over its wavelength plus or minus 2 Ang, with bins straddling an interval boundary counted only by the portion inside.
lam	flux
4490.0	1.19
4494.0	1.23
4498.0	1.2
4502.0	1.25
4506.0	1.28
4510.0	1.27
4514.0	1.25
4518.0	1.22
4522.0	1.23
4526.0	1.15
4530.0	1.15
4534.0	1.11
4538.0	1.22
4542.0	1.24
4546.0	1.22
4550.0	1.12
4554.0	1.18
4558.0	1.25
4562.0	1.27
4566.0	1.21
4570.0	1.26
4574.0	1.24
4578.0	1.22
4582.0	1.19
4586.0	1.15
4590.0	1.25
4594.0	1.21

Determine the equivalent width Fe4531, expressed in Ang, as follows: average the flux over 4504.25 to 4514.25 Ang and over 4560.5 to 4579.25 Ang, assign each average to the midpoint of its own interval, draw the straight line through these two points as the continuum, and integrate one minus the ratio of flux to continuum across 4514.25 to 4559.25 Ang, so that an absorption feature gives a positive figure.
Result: 2.3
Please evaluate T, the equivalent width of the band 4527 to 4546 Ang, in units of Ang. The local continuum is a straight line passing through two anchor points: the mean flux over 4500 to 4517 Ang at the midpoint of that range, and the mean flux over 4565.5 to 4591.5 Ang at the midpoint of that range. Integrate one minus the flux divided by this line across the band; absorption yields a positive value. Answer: 0.9 Ang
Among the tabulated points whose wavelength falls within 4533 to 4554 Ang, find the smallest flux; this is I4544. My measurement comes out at 1.11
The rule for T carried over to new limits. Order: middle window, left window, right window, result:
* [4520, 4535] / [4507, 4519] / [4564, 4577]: 1.0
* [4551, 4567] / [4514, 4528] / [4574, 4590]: -0.2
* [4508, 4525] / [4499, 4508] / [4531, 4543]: -0.1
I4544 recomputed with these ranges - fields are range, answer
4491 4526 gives 1.15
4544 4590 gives 1.12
